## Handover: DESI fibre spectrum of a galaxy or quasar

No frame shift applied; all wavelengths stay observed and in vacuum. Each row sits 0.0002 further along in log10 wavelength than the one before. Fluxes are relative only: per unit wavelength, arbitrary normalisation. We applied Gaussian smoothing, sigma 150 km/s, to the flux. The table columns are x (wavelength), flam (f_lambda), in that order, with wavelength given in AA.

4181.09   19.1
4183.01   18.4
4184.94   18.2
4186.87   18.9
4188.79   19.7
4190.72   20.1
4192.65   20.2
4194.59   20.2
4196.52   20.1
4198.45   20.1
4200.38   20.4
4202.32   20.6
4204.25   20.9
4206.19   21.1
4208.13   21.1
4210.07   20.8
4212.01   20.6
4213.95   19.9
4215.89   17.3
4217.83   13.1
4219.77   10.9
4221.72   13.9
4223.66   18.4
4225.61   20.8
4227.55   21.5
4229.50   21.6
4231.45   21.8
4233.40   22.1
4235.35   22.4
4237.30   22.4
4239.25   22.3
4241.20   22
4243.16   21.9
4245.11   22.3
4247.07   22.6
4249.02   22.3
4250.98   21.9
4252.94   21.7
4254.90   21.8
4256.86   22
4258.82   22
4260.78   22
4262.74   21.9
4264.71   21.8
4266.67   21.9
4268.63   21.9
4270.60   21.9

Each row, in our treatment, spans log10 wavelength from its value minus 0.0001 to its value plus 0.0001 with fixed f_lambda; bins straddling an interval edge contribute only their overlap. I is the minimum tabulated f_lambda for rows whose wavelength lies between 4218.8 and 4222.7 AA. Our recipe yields 10.9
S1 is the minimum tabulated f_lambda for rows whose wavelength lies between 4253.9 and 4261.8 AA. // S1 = 21.8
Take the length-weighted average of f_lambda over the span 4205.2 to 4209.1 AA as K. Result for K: 21.1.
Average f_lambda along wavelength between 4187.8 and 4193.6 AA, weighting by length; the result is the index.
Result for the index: 20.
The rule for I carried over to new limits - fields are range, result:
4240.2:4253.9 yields 21.7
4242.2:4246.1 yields 21.9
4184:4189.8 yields 18.2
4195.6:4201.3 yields 20.1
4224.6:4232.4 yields 20.8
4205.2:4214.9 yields 19.9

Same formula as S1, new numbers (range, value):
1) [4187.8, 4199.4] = 19.7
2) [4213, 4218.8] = 13.1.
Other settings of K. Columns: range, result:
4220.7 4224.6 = 16.1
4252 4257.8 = 21.8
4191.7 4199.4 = 20.1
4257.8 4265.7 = 21.9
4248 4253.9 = 22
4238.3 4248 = 22.2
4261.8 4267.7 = 21.9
